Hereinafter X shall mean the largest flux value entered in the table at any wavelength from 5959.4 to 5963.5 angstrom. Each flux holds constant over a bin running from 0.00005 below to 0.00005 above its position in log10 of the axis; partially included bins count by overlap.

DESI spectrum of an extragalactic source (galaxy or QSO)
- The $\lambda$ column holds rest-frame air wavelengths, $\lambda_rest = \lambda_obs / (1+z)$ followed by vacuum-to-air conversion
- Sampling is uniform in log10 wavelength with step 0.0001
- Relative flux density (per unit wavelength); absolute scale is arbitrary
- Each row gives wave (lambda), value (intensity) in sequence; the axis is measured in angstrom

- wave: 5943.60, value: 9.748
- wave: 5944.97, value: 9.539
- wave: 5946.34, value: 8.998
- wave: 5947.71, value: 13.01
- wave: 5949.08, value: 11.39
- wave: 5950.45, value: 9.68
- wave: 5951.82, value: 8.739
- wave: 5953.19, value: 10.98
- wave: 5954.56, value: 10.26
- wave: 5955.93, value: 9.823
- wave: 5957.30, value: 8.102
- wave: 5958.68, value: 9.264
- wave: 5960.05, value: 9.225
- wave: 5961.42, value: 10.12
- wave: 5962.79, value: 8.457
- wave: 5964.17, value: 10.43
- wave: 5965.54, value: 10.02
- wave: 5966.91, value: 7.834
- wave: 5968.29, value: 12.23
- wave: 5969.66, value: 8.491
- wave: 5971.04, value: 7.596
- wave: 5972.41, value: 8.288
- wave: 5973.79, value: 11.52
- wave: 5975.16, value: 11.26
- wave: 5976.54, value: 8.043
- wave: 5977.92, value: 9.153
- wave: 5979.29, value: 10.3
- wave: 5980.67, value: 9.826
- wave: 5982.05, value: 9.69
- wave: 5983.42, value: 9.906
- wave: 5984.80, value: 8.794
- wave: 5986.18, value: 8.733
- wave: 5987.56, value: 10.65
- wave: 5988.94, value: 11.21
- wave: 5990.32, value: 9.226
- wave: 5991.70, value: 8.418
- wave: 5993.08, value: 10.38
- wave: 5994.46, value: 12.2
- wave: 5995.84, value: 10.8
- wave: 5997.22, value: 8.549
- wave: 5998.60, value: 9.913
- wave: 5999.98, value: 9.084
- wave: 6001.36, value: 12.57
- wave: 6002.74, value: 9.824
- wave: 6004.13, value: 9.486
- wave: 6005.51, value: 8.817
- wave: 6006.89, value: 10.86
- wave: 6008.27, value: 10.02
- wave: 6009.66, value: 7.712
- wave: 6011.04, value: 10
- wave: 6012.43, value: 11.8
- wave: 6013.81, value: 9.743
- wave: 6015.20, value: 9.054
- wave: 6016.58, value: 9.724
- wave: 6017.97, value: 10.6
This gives 10.12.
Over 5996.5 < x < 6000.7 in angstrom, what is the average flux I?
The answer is 9.23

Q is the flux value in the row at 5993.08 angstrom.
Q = 10.38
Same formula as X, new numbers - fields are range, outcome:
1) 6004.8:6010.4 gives 10.86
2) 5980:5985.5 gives 9.906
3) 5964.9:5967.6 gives 10.02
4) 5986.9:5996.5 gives 12.2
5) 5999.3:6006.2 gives 12.57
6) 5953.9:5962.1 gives 10.26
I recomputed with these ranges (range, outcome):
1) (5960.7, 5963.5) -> 9.29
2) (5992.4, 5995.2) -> 11.3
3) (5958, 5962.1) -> 9.55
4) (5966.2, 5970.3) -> 9.54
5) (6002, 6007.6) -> 9.78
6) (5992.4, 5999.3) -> 10.4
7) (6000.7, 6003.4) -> 11.2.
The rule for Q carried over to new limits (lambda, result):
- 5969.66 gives 8.491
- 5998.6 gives 9.913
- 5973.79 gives 11.52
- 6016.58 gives 9.724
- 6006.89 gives 10.86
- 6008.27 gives 10.02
